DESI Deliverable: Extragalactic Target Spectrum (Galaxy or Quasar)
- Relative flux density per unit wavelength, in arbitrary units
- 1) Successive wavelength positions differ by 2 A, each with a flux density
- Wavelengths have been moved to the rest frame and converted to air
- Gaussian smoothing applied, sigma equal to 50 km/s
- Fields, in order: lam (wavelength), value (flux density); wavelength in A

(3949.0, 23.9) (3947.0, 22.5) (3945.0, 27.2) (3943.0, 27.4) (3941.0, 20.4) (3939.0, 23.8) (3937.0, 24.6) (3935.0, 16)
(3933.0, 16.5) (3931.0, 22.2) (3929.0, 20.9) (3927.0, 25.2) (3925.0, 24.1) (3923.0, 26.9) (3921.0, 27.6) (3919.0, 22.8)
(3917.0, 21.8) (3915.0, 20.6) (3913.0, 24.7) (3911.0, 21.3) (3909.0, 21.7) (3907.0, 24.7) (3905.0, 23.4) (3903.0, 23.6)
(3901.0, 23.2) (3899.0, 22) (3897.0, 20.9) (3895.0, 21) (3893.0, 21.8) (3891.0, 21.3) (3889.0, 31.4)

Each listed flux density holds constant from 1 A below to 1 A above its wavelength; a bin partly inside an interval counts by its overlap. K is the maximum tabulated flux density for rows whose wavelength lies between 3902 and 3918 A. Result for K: 24.7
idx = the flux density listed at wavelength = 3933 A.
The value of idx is 16.5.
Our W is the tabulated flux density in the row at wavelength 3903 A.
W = 23.6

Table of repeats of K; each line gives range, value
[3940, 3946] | 27.4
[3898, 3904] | 23.6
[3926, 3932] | 25.2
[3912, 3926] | 27.6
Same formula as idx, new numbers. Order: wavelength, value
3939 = 23.8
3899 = 22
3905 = 23.4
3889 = 31.4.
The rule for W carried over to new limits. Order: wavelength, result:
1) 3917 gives 21.8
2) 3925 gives 24.1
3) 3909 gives 21.7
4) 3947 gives 22.5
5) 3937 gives 24.6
